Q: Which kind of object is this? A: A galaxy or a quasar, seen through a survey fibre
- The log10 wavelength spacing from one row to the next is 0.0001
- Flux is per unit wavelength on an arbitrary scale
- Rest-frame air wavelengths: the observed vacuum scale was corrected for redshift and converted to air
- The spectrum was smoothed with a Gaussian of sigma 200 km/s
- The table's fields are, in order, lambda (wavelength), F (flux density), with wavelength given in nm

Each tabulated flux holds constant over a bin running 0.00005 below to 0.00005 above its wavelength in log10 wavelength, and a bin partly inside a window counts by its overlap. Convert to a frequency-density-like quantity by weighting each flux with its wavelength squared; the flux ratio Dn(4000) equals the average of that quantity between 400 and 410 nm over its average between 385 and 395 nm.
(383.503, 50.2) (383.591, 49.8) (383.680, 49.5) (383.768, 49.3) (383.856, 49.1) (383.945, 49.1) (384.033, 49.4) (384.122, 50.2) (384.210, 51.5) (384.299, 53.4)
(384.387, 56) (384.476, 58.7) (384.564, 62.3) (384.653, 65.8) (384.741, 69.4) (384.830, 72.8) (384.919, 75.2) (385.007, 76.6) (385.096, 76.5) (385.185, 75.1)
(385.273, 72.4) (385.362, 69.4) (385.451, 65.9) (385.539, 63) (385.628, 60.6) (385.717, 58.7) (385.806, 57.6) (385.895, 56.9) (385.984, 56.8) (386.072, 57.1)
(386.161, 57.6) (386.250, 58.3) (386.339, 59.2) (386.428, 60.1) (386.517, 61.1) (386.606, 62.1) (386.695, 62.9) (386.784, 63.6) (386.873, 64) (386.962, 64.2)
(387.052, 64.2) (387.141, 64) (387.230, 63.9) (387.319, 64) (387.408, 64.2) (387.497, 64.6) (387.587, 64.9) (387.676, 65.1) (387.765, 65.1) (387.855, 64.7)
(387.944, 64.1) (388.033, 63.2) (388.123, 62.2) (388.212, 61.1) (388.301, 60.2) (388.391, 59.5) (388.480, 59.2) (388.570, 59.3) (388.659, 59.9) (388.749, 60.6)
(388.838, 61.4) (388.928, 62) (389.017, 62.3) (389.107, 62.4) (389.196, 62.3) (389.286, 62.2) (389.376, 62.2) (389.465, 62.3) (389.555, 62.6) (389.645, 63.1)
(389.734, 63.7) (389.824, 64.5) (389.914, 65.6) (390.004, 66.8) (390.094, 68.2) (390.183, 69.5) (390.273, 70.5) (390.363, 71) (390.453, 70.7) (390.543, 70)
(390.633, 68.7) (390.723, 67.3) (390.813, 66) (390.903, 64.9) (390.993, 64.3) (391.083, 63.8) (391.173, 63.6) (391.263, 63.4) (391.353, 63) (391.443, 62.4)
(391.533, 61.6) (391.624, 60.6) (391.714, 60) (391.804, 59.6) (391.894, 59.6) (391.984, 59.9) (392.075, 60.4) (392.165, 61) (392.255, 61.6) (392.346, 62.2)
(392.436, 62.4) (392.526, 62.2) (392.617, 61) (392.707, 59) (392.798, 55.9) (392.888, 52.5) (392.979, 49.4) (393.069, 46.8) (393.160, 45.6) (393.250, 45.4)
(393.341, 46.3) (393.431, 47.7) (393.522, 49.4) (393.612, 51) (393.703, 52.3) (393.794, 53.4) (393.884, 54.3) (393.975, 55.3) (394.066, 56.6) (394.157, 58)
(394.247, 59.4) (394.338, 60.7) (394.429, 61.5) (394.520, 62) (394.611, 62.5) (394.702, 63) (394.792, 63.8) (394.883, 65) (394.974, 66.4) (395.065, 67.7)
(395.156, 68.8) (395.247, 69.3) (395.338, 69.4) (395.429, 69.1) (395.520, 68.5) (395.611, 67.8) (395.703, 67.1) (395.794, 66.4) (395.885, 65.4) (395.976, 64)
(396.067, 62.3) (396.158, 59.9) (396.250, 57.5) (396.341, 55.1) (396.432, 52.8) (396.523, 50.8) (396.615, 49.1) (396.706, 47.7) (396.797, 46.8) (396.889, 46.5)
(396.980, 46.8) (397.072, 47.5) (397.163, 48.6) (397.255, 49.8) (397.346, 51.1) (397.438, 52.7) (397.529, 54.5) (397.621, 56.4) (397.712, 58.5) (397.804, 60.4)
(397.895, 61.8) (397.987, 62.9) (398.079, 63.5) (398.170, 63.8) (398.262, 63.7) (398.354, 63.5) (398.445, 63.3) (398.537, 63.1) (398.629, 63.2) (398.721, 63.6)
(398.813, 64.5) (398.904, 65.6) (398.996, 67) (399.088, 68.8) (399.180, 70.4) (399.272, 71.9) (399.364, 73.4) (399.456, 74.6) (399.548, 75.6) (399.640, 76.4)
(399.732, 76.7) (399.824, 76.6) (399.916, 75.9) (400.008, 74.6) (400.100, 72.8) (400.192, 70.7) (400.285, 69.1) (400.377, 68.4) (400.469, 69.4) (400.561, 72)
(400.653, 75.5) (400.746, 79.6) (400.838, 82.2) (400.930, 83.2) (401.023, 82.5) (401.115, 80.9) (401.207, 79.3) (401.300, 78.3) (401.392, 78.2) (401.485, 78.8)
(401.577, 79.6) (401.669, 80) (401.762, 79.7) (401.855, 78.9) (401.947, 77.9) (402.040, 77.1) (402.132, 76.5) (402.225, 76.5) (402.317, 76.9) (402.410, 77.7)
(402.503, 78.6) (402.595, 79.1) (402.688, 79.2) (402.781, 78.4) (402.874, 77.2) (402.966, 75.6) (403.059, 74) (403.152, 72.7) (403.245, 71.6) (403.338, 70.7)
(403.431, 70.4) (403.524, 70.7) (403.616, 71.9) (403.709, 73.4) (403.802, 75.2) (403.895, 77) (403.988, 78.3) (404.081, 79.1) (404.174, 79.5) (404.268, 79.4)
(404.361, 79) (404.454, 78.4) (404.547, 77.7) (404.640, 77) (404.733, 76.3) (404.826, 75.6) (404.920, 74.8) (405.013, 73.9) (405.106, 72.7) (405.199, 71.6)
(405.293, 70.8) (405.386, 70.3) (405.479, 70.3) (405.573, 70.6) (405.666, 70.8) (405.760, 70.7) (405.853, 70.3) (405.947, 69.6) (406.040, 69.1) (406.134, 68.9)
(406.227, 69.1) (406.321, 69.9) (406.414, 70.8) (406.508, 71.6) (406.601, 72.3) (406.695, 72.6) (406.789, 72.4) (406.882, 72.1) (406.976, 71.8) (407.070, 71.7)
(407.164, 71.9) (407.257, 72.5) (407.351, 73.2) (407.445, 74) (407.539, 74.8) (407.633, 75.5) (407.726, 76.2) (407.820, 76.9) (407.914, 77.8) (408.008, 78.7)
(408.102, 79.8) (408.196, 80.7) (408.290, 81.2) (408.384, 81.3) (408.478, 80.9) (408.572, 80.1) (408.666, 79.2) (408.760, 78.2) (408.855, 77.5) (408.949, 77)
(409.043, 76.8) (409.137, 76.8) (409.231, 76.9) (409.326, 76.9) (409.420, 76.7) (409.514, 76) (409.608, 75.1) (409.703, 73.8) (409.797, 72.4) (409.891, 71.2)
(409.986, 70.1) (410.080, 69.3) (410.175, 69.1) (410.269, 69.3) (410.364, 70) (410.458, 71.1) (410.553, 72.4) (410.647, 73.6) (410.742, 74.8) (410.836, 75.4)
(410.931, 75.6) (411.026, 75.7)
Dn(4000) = 1.32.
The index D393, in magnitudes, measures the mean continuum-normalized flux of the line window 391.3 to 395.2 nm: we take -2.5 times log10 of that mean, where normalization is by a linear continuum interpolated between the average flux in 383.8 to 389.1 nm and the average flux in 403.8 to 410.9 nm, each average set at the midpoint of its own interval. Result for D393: 0.14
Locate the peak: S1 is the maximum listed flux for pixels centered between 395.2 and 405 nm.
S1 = 83.2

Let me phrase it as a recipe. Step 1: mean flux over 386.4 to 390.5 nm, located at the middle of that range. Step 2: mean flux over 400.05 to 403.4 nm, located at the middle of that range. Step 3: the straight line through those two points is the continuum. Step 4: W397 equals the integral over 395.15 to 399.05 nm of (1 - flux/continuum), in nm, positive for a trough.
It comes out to 0.68 nm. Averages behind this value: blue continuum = 63.6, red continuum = 76.6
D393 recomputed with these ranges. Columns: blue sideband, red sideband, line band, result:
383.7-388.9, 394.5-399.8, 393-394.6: 0.162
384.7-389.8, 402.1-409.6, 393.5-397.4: 0.173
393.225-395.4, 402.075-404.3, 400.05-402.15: -0.075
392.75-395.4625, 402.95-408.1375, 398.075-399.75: -0.060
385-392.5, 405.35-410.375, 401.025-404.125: -0.084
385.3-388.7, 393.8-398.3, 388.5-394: 0.004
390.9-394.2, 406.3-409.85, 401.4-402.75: -0.145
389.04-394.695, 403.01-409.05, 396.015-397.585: 0.251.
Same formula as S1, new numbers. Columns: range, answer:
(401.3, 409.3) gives 81.3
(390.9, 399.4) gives 73.4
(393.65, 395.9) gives 69.4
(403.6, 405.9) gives 79.5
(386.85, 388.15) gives 65.1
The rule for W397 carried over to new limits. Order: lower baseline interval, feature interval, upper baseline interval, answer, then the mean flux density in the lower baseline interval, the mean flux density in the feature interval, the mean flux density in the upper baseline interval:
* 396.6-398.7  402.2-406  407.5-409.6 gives -0.32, 56.1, 74.7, 78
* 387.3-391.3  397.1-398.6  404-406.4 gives 0.23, 64.2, 58.5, 73.4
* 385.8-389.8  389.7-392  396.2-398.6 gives -0.20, 61.9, 65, 55.4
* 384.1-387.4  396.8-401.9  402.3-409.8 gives 0.21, 63.1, 68.1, 74.9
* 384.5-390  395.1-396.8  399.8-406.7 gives 0.20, 63.5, 61.3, 75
